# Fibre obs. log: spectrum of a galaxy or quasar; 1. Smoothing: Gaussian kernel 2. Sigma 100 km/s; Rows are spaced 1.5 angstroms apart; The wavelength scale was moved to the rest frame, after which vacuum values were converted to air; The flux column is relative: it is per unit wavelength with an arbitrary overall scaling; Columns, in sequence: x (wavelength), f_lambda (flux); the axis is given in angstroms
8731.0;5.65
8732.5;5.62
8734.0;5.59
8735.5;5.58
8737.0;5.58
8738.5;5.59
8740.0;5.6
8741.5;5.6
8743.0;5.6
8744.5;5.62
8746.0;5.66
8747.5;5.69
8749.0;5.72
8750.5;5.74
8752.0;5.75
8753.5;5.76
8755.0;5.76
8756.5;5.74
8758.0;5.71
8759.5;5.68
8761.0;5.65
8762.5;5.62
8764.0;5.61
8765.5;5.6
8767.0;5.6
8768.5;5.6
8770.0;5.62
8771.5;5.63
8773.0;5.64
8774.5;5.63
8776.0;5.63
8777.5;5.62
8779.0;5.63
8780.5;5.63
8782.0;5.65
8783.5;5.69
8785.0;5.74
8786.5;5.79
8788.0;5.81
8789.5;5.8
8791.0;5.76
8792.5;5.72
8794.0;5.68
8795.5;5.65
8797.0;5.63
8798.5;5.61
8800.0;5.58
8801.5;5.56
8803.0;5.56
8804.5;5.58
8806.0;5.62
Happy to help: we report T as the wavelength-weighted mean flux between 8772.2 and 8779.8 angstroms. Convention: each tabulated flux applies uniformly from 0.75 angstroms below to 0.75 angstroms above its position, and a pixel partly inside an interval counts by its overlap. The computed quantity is 5.63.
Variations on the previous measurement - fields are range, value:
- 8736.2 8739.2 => 5.58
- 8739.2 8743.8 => 5.6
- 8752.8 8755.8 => 5.76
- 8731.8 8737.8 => 5.59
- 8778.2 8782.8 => 5.64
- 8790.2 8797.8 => 5.69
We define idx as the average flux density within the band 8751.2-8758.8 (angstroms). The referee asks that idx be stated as 5.74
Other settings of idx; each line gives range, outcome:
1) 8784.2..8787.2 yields 5.76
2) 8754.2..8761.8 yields 5.71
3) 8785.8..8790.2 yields 5.8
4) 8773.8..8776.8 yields 5.63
